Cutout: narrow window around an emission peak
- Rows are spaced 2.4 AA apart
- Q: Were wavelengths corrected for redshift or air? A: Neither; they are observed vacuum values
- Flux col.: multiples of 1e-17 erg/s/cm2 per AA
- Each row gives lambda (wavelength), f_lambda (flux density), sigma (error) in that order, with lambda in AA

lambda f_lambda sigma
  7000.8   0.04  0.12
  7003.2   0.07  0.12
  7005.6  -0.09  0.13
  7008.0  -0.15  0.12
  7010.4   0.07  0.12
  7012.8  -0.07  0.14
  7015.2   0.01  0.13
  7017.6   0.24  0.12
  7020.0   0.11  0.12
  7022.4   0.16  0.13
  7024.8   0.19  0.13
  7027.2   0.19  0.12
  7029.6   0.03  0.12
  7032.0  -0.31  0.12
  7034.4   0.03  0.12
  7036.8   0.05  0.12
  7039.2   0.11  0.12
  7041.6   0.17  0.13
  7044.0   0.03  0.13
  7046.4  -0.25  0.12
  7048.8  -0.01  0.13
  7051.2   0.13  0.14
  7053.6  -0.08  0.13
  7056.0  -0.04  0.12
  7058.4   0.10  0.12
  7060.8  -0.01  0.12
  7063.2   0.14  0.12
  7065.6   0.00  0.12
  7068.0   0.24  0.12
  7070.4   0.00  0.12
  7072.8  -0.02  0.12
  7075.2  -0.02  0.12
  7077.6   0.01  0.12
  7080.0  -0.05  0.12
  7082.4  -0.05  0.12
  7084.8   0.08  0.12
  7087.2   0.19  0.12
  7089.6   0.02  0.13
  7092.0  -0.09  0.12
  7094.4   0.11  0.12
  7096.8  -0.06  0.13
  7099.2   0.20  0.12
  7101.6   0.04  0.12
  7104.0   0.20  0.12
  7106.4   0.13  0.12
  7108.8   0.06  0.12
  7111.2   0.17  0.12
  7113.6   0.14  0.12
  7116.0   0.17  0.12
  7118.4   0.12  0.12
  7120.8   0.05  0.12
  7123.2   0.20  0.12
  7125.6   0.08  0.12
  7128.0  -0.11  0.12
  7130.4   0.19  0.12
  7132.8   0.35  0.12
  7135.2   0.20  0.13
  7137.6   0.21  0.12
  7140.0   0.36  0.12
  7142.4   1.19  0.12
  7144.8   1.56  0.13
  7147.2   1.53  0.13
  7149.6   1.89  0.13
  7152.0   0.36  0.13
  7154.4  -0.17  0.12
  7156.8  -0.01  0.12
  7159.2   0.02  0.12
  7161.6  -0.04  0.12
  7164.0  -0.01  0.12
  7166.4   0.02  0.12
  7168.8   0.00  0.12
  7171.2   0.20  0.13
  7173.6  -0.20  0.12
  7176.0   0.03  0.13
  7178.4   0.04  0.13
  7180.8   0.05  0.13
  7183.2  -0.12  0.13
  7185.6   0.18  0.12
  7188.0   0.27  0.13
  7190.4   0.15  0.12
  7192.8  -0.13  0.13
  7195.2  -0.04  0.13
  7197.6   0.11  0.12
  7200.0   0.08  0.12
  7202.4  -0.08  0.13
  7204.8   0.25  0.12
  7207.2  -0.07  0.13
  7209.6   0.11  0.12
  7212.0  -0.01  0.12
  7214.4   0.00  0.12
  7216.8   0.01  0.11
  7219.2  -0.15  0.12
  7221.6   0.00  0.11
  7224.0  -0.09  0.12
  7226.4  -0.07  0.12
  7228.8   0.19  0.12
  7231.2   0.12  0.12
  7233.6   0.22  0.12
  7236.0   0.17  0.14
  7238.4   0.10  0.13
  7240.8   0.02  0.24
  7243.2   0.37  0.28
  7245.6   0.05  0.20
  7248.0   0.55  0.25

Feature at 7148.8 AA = [O II]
